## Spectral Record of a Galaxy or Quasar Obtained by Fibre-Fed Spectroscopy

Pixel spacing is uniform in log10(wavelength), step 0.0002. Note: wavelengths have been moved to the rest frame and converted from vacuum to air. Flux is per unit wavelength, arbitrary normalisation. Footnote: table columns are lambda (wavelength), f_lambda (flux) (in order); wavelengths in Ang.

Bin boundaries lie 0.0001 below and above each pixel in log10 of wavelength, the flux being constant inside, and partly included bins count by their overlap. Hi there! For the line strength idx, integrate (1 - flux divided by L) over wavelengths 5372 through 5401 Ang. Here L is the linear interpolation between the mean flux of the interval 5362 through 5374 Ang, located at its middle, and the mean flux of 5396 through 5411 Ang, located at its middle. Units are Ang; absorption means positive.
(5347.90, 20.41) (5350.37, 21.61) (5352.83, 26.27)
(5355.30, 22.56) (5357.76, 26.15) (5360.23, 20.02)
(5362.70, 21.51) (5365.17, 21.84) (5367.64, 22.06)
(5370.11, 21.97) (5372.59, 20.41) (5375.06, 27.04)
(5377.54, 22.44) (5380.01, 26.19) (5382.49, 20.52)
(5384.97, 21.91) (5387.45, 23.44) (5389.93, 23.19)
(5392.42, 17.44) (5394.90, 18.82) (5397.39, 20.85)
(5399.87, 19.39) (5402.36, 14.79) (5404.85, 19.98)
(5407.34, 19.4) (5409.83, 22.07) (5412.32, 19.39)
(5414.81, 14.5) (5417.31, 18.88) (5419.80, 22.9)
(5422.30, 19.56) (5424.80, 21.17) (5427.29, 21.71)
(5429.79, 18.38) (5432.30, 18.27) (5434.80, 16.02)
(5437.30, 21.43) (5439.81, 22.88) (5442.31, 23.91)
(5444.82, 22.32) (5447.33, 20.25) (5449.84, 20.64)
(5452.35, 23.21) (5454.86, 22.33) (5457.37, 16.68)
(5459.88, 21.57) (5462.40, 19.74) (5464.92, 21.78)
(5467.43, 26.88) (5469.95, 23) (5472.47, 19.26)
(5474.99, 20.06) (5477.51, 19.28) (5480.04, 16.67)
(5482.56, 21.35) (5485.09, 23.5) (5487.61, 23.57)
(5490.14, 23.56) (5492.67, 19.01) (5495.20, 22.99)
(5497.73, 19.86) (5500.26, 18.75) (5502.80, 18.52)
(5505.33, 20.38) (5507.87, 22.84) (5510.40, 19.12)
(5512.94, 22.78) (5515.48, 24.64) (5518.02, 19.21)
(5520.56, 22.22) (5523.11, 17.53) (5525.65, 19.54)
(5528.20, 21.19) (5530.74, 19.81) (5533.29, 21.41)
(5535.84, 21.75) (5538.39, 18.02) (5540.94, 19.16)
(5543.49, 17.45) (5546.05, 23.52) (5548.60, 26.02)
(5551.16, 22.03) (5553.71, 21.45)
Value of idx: -1.9 Ang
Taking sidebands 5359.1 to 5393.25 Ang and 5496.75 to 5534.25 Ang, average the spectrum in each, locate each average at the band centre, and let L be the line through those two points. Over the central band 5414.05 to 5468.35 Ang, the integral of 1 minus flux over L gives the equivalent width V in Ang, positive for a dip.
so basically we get 1.8 Ang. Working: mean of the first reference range 22.2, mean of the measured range 20.7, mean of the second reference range 20.5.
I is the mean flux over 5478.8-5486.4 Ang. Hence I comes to 20.6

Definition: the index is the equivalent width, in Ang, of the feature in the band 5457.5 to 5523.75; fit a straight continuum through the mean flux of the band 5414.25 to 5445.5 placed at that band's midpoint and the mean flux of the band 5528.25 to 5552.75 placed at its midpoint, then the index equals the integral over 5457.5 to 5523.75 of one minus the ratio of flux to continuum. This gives -1.2 Ang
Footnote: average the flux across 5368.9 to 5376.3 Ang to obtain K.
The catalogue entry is 23.1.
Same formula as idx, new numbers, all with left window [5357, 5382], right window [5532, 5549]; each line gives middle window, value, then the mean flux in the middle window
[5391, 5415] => 3.8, 18.9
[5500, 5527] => 0.7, 20.6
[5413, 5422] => 1.4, 18.9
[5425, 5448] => 1.5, 20.6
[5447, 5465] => 0.9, 20.7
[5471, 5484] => 1.3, 19.4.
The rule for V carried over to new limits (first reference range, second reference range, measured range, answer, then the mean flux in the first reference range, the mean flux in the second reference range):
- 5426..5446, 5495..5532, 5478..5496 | -0.7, 20.6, 20.6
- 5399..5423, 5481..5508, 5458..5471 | -1.2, 19.1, 21.2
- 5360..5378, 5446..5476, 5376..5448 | 4.5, 22.3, 21.3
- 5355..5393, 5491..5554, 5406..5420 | 1.8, 22.5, 20.8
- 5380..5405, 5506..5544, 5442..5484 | -1.3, 20.3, 20.5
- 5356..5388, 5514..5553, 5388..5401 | 1.4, 22.7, 20.9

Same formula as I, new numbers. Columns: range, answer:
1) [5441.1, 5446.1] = 23.1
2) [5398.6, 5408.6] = 18.4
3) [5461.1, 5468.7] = 22.8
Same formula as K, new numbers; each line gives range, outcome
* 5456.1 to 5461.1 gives 19.1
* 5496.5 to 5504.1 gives 19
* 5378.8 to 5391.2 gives 23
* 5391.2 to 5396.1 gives 18.1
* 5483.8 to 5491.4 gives 23.5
